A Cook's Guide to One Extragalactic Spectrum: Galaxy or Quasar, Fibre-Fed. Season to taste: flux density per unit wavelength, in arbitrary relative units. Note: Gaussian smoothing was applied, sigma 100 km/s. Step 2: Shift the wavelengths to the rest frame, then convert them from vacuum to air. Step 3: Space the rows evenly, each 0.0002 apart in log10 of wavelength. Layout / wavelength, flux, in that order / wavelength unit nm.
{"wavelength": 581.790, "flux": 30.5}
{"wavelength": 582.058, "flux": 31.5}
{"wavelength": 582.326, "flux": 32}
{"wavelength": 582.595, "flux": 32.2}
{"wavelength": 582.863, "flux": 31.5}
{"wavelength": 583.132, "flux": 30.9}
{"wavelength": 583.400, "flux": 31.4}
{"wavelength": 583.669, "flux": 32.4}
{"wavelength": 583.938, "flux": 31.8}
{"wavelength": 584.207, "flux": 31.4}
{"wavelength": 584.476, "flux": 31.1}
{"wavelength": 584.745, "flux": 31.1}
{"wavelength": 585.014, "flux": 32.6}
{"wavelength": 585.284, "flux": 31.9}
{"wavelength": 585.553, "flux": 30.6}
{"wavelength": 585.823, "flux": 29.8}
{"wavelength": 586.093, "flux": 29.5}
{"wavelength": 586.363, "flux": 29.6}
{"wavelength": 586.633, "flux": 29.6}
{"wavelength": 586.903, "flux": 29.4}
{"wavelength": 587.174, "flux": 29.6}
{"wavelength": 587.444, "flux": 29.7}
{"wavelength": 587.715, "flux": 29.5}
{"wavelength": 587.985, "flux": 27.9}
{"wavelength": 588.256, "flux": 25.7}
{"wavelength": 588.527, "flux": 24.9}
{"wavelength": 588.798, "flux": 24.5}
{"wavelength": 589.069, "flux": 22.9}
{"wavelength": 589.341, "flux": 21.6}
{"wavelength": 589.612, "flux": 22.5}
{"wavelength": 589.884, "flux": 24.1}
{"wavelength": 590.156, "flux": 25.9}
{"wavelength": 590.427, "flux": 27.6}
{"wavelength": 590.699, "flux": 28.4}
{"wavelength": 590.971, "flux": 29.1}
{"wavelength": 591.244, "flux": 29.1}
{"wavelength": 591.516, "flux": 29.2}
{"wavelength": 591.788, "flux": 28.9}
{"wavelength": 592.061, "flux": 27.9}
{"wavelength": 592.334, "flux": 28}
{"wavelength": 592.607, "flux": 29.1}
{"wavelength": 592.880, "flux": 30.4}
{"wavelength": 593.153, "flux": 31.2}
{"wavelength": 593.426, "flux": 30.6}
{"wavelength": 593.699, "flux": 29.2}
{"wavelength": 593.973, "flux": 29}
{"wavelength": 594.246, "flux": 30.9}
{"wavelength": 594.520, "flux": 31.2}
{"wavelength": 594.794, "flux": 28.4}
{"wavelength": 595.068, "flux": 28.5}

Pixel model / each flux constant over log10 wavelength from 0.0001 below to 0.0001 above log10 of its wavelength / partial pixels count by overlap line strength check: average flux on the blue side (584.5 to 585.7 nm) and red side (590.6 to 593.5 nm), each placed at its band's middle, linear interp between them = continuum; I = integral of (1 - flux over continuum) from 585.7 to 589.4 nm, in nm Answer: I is 0.38 nm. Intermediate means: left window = 31.5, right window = 29.2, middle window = 27.5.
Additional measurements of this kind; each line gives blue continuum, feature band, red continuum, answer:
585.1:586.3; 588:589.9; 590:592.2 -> 0.34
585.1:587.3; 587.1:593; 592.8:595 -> 0.58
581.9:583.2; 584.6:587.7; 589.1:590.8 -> -0.22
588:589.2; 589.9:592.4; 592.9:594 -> -0.04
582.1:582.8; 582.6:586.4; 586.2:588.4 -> -0.07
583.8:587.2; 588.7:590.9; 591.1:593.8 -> 0.37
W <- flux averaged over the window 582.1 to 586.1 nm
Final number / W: 31.4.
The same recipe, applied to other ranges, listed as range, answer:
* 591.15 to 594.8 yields 29.6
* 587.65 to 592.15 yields 26.4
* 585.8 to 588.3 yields 29.1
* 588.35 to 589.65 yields 23.4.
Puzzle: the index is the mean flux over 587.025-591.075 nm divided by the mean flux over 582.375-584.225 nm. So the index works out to 0.83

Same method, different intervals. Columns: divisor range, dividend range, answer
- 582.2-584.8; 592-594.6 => 0.94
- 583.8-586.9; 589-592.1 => 0.86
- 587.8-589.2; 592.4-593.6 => 1.19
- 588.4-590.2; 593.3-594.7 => 1.27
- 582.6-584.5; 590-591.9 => 0.90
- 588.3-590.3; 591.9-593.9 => 1.23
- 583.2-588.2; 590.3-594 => 0.96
